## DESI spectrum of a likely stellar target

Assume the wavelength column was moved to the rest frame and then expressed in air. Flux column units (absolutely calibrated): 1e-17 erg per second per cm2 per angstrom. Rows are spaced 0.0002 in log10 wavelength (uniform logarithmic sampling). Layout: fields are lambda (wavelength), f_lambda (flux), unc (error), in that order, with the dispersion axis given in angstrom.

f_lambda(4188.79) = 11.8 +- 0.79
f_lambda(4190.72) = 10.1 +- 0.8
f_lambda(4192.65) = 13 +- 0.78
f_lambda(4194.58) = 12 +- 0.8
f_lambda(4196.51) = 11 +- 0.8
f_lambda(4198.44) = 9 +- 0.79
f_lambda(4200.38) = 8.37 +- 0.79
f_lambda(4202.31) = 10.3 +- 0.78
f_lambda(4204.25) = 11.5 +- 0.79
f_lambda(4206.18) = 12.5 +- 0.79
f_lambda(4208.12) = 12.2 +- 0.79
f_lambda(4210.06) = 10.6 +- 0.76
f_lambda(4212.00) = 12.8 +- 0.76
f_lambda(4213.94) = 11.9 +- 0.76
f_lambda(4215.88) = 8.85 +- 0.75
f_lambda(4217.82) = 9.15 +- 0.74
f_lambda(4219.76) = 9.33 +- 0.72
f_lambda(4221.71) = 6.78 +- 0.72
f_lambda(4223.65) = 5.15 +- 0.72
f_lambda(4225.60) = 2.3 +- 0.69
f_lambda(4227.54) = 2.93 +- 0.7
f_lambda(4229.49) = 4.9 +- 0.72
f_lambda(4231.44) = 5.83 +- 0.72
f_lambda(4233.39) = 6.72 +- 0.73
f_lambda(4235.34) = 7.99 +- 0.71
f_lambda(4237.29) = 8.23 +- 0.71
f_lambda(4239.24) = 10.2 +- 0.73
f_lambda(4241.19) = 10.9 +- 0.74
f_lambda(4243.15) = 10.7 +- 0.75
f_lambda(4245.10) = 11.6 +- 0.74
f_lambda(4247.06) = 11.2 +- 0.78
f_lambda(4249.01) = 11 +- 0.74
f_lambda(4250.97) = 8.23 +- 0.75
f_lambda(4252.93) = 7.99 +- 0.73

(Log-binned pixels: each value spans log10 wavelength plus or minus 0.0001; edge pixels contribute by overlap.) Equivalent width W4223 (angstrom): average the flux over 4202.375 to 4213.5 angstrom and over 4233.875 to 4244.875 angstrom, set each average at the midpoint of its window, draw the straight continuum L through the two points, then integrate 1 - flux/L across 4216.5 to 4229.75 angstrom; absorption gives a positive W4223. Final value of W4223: 6.0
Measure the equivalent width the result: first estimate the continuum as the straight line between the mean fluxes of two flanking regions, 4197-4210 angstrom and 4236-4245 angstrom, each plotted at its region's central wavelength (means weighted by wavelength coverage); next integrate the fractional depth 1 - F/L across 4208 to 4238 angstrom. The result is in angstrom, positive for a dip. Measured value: 7.71 angstrom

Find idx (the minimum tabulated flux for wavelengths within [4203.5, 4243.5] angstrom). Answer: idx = 2.3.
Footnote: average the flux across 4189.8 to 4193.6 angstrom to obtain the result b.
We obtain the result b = 11.6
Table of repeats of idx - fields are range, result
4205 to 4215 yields 10.6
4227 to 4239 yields 2.93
